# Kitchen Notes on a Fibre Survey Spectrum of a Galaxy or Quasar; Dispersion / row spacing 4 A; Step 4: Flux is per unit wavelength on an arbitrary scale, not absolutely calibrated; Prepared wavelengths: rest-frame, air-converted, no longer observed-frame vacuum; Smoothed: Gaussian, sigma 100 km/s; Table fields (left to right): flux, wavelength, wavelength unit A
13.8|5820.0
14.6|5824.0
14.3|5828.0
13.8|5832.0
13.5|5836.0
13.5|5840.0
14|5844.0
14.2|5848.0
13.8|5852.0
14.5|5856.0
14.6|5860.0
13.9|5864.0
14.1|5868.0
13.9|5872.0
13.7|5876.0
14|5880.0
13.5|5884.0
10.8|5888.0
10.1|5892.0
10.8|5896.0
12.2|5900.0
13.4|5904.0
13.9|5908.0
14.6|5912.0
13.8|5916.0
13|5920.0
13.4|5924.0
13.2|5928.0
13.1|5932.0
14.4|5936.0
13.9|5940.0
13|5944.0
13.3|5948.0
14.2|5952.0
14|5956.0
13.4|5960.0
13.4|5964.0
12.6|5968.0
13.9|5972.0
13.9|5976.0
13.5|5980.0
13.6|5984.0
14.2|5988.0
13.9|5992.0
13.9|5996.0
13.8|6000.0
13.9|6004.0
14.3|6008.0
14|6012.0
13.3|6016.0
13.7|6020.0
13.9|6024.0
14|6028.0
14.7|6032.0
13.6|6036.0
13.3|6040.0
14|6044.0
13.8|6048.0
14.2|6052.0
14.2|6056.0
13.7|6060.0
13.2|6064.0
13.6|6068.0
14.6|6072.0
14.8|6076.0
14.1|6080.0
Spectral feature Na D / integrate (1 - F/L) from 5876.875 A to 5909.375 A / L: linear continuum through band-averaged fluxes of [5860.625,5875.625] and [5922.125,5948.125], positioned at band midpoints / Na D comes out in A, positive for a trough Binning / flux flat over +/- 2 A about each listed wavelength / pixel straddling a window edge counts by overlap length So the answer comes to 3.4 A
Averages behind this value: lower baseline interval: 14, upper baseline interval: 13.5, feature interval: 12.4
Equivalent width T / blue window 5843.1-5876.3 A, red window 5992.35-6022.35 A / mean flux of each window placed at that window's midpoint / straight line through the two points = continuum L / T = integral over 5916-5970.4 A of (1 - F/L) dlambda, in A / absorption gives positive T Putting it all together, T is 1.9 A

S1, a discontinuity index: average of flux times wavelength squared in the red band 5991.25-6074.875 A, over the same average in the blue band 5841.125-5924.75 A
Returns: 1.10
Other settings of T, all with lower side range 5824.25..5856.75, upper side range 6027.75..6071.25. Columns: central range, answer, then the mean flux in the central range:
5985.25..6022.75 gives 0.0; 13.9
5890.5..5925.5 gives 2.8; 12.8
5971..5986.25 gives 0.2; 13.7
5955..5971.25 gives 0.6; 13.4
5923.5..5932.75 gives 0.5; 13.2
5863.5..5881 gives 0.0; 13.9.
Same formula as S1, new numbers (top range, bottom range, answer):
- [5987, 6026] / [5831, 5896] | 1.09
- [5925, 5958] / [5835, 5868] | 1.00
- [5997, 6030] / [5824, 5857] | 1.05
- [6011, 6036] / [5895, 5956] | 1.07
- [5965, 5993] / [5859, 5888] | 1.03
